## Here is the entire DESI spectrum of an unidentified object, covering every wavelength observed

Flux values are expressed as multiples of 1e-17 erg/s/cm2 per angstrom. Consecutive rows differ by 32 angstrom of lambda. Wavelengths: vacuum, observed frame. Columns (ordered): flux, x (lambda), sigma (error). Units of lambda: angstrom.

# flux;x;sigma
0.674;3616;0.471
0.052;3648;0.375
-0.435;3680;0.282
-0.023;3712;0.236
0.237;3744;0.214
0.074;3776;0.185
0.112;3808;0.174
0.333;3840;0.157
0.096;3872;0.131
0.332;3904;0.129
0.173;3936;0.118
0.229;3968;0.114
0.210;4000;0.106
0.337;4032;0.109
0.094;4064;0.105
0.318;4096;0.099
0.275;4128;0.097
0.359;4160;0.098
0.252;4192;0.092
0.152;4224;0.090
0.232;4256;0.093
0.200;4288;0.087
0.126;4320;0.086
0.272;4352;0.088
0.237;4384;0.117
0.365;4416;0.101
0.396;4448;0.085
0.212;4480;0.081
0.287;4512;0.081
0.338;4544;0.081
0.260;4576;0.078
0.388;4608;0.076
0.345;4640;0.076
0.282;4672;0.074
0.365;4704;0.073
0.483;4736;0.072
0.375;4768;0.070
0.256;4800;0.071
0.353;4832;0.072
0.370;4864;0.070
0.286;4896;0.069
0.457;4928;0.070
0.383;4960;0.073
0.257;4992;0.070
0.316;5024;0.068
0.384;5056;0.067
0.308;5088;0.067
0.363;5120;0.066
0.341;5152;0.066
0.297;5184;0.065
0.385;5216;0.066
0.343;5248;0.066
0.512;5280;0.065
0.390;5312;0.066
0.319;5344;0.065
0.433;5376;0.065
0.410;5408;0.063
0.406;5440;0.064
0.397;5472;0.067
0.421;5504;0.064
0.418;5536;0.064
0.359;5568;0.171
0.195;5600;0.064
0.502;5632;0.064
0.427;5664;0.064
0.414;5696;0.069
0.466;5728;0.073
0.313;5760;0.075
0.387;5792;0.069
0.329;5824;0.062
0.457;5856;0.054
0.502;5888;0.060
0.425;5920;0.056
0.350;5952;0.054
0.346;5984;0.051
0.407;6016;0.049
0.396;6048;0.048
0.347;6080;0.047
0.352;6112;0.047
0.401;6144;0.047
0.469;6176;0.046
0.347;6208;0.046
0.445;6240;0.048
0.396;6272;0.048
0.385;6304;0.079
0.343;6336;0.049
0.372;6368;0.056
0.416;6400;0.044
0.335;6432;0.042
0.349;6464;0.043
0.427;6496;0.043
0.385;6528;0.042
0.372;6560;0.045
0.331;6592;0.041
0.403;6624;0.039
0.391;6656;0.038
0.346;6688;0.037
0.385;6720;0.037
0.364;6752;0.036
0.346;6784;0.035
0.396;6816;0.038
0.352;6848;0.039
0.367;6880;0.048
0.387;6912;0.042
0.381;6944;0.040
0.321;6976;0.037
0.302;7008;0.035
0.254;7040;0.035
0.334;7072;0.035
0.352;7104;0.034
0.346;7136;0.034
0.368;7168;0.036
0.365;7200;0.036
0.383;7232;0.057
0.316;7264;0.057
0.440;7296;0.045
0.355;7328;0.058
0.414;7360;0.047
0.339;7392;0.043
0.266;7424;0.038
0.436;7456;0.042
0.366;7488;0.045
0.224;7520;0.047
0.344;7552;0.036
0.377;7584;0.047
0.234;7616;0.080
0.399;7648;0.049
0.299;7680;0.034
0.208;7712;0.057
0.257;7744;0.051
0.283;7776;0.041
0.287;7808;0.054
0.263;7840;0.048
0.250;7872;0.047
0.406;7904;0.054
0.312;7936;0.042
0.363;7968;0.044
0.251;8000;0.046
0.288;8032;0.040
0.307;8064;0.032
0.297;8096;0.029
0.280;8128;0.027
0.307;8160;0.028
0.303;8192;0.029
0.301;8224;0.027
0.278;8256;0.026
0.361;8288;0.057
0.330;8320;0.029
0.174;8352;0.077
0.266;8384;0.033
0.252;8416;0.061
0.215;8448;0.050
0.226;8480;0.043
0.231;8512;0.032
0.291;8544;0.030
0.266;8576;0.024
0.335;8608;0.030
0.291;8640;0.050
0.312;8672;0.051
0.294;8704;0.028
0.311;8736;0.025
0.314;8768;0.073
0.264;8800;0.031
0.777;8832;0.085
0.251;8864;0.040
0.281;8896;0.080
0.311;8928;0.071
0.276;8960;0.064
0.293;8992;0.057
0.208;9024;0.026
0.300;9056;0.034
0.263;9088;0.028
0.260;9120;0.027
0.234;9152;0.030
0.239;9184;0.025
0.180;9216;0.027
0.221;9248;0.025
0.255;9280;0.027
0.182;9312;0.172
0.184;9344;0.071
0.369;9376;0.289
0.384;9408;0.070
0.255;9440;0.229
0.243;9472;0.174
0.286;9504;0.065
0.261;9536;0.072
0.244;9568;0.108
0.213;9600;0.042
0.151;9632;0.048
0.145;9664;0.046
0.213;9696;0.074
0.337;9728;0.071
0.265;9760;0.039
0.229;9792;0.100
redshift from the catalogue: 0.137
